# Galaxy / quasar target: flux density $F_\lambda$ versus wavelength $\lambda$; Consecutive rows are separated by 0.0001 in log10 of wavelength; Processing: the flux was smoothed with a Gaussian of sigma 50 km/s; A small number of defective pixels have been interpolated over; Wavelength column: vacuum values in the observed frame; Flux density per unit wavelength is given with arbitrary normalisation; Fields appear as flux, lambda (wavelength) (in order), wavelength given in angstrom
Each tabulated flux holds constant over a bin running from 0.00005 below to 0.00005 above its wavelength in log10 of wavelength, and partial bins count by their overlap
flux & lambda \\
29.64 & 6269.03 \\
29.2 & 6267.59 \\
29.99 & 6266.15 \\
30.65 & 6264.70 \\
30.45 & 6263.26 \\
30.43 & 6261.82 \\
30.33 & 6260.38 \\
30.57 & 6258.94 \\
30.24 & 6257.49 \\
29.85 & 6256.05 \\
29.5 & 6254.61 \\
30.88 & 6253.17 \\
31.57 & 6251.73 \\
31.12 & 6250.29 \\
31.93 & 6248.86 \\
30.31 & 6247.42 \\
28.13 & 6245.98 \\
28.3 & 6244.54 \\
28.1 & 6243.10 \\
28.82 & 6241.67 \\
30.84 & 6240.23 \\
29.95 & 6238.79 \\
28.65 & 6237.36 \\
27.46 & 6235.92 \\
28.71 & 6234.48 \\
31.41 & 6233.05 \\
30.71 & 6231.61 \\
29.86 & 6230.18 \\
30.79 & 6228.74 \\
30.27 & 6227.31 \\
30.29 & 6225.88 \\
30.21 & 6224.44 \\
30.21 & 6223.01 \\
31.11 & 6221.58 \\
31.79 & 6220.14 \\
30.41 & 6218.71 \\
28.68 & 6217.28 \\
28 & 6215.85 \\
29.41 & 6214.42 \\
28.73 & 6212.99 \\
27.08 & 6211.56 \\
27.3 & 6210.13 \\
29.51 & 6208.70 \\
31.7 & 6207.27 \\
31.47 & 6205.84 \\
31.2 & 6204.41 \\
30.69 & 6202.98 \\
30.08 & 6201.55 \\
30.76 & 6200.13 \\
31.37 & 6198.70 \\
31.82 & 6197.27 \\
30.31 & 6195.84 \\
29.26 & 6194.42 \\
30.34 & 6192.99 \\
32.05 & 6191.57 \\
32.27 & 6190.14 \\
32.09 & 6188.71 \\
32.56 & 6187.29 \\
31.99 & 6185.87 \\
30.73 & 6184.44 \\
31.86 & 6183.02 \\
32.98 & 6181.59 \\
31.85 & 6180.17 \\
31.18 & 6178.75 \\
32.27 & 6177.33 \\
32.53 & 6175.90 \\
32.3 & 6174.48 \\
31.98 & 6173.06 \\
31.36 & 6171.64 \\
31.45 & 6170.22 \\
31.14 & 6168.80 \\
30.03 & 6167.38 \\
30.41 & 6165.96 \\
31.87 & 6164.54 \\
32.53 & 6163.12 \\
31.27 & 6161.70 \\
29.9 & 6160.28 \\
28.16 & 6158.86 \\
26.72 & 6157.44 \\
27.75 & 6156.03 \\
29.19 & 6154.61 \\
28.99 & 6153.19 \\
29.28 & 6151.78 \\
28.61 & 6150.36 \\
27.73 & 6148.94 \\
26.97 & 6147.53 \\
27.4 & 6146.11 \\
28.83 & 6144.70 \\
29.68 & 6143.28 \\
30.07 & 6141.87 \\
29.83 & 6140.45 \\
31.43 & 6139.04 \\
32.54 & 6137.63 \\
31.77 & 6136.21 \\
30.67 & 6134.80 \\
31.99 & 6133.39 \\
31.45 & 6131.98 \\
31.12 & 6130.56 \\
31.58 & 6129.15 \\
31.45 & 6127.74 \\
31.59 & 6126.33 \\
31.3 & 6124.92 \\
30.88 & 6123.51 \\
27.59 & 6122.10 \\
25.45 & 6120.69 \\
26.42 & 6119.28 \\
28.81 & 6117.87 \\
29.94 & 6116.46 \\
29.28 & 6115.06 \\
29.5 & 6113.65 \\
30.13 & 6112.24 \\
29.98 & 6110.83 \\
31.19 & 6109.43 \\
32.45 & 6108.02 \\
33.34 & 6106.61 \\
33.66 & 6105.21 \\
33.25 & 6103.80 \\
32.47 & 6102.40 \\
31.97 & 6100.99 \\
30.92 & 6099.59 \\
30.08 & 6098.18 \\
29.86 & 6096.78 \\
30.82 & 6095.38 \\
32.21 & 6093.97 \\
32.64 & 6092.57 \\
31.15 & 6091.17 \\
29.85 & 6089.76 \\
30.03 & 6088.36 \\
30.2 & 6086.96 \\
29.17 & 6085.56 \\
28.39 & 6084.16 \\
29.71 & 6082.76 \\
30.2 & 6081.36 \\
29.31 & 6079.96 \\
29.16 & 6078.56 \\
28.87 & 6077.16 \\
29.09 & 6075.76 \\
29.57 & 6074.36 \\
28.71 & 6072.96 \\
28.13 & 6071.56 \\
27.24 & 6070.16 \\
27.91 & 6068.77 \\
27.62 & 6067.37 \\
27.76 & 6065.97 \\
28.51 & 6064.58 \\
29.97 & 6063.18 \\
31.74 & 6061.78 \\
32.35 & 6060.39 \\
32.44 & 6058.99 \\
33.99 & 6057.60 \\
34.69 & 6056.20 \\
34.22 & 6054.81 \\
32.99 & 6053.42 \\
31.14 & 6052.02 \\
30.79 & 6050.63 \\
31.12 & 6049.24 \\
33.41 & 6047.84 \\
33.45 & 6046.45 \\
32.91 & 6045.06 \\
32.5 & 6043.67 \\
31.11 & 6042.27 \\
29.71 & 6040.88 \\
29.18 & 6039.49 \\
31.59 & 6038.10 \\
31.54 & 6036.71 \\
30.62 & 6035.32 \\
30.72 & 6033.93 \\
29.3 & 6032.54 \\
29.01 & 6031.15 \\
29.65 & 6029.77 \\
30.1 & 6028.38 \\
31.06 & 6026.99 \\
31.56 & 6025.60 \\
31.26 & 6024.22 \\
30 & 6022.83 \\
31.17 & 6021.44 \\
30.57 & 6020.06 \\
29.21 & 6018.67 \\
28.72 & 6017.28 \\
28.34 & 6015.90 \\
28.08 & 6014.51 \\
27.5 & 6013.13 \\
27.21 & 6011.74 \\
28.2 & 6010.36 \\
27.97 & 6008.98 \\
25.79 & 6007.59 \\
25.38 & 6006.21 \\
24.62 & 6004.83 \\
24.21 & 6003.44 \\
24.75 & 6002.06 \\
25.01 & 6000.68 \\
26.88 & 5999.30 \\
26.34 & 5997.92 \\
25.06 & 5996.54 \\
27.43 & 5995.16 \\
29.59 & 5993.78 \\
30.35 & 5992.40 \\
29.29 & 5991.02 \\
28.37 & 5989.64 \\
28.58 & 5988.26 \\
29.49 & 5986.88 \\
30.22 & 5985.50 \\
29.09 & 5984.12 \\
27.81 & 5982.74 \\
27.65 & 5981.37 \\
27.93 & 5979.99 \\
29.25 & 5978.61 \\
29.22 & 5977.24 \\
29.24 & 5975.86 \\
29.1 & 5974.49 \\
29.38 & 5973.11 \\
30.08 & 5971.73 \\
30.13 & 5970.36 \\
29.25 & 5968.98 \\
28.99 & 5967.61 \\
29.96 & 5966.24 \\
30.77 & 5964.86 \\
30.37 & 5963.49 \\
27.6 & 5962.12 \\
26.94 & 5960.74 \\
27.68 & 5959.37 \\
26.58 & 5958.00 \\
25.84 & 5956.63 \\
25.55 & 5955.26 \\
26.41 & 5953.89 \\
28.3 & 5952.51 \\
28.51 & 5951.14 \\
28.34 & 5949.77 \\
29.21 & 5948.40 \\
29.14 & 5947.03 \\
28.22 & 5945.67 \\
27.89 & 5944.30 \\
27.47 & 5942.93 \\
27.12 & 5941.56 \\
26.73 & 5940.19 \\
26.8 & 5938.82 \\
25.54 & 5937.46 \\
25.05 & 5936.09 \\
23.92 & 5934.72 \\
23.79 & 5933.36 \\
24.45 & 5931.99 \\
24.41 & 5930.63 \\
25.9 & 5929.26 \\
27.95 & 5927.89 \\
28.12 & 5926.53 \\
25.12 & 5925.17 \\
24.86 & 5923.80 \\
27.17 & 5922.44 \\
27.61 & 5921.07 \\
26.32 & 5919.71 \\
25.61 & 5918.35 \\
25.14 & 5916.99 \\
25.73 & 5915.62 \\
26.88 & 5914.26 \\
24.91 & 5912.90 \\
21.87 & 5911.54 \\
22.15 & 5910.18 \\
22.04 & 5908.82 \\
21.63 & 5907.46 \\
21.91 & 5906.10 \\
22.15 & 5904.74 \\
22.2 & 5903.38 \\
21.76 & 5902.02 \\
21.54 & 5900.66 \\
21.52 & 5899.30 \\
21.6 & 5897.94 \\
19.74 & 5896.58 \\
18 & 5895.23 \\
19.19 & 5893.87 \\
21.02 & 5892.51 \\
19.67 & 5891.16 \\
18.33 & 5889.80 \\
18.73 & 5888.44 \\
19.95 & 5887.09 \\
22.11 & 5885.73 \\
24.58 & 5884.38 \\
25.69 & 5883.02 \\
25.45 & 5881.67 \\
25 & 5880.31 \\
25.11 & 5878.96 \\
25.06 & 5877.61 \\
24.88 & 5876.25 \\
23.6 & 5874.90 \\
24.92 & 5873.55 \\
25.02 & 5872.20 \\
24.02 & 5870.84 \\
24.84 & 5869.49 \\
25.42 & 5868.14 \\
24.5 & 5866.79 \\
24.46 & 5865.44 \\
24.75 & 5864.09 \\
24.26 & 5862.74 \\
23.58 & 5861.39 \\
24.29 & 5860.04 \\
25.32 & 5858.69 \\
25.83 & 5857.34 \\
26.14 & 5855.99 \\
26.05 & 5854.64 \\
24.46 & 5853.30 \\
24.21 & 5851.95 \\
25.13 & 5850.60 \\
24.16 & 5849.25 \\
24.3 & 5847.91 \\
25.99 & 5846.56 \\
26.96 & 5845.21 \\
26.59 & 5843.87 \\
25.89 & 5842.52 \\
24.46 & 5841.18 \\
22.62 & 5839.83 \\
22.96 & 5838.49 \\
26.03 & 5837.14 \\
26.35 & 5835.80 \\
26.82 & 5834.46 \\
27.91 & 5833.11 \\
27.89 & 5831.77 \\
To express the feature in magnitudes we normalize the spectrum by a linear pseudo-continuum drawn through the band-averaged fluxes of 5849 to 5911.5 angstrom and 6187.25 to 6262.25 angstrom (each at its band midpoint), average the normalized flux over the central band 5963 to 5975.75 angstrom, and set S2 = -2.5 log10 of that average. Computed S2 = -0.19 mag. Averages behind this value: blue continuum 23.1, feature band 29.7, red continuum 30.2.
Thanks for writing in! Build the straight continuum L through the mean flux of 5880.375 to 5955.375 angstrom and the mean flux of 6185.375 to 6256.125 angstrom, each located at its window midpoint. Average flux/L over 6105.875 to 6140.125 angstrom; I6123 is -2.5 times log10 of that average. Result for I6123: -0.08 mag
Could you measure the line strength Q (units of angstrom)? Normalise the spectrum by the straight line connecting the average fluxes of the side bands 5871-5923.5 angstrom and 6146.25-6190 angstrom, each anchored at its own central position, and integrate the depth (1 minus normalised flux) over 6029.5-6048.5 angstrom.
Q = -2.9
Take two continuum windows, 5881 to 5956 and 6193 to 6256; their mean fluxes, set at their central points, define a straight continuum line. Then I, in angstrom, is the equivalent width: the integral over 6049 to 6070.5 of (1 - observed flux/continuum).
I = -3.2 angstrom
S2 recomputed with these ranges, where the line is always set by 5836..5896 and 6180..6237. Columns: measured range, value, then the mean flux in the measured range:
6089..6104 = -0.109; 31.3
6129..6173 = -0.026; 30.1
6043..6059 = -0.194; 32.8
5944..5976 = -0.110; 28.5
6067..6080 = -0.025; 28.5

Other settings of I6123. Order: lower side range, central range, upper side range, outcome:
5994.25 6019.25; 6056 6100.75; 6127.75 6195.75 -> -0.06 mag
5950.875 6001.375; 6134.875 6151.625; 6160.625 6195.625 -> 0.05 mag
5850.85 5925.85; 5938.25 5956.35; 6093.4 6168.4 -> -0.10 mag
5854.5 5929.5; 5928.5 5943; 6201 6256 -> -0.04 mag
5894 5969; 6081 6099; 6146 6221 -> -0.06 mag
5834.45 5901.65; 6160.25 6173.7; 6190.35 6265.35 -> -0.08 mag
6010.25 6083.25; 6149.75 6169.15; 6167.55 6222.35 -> 0.04 mag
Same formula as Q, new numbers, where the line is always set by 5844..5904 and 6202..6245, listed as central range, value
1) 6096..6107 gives -1.73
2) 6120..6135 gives -1.30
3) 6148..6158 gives 0.06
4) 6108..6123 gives -0.66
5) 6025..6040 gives -2.32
